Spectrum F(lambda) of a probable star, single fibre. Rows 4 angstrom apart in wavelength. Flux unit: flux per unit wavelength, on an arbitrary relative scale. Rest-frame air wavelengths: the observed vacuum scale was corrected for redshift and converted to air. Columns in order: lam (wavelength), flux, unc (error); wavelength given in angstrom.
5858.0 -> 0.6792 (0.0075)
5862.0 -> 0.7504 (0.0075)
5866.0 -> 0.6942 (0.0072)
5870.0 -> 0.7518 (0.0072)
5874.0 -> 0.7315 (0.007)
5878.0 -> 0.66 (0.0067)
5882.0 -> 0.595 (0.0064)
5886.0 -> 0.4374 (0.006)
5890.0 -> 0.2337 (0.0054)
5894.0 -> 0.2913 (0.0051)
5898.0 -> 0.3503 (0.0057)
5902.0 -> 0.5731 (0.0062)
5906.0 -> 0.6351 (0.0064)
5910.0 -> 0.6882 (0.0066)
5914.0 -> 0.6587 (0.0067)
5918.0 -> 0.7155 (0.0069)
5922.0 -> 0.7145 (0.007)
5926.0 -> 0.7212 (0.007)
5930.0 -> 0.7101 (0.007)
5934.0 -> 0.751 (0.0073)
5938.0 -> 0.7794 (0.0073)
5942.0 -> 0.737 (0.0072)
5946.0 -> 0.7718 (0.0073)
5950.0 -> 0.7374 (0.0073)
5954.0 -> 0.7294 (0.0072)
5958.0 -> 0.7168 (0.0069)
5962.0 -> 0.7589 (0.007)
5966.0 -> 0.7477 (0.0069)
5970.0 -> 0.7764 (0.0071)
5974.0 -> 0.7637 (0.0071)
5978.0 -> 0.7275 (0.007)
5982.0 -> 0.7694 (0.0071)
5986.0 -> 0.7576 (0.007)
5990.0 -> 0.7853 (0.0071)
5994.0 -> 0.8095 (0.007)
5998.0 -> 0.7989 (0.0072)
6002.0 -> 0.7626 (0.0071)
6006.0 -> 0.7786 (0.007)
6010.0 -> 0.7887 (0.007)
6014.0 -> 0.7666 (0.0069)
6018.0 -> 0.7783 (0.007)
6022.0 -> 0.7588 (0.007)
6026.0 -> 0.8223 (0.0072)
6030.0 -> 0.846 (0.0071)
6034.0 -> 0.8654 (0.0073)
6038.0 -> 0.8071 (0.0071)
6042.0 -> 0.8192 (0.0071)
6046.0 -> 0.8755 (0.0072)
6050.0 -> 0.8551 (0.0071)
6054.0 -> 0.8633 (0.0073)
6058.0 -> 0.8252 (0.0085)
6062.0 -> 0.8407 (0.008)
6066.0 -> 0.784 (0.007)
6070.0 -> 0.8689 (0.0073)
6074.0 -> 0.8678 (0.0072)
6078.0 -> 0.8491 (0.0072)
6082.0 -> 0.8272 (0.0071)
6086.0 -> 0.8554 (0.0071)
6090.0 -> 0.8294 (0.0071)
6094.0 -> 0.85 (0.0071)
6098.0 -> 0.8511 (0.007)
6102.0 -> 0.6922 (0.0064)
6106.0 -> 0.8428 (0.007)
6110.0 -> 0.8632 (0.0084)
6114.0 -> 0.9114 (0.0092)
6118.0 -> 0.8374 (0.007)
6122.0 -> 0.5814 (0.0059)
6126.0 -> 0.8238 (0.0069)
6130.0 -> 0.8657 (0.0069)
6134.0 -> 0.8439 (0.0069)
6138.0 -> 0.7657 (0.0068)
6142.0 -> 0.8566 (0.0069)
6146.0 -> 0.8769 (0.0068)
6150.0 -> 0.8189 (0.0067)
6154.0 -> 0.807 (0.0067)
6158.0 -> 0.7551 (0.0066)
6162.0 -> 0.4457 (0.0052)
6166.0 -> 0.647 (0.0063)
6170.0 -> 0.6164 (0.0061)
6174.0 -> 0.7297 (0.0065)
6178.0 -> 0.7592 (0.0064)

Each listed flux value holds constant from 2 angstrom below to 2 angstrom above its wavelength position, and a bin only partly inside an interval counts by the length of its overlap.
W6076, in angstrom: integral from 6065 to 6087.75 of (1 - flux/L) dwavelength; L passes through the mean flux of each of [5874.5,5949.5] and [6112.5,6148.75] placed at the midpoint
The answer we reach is -2.29 angstrom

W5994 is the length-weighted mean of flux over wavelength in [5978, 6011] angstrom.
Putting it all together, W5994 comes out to 0.778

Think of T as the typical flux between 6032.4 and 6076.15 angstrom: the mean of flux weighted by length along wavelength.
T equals 0.843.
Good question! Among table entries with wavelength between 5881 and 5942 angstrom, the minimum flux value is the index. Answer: 0.2337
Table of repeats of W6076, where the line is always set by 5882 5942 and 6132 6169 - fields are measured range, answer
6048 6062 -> -3.2 angstrom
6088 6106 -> -2.3 angstrom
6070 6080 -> -2.2 angstrom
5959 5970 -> -2.2 angstrom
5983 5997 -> -3.0 angstrom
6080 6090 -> -1.8 angstrom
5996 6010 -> -2.7 angstrom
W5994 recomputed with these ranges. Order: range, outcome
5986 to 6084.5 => 0.817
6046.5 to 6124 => 0.827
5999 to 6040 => 0.797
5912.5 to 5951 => 0.73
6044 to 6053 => 0.865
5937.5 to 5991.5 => 0.753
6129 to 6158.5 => 0.826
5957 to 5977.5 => 0.753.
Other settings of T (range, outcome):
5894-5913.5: 0.541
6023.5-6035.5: 0.84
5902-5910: 0.633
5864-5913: 0.556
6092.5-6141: 0.811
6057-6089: 0.84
